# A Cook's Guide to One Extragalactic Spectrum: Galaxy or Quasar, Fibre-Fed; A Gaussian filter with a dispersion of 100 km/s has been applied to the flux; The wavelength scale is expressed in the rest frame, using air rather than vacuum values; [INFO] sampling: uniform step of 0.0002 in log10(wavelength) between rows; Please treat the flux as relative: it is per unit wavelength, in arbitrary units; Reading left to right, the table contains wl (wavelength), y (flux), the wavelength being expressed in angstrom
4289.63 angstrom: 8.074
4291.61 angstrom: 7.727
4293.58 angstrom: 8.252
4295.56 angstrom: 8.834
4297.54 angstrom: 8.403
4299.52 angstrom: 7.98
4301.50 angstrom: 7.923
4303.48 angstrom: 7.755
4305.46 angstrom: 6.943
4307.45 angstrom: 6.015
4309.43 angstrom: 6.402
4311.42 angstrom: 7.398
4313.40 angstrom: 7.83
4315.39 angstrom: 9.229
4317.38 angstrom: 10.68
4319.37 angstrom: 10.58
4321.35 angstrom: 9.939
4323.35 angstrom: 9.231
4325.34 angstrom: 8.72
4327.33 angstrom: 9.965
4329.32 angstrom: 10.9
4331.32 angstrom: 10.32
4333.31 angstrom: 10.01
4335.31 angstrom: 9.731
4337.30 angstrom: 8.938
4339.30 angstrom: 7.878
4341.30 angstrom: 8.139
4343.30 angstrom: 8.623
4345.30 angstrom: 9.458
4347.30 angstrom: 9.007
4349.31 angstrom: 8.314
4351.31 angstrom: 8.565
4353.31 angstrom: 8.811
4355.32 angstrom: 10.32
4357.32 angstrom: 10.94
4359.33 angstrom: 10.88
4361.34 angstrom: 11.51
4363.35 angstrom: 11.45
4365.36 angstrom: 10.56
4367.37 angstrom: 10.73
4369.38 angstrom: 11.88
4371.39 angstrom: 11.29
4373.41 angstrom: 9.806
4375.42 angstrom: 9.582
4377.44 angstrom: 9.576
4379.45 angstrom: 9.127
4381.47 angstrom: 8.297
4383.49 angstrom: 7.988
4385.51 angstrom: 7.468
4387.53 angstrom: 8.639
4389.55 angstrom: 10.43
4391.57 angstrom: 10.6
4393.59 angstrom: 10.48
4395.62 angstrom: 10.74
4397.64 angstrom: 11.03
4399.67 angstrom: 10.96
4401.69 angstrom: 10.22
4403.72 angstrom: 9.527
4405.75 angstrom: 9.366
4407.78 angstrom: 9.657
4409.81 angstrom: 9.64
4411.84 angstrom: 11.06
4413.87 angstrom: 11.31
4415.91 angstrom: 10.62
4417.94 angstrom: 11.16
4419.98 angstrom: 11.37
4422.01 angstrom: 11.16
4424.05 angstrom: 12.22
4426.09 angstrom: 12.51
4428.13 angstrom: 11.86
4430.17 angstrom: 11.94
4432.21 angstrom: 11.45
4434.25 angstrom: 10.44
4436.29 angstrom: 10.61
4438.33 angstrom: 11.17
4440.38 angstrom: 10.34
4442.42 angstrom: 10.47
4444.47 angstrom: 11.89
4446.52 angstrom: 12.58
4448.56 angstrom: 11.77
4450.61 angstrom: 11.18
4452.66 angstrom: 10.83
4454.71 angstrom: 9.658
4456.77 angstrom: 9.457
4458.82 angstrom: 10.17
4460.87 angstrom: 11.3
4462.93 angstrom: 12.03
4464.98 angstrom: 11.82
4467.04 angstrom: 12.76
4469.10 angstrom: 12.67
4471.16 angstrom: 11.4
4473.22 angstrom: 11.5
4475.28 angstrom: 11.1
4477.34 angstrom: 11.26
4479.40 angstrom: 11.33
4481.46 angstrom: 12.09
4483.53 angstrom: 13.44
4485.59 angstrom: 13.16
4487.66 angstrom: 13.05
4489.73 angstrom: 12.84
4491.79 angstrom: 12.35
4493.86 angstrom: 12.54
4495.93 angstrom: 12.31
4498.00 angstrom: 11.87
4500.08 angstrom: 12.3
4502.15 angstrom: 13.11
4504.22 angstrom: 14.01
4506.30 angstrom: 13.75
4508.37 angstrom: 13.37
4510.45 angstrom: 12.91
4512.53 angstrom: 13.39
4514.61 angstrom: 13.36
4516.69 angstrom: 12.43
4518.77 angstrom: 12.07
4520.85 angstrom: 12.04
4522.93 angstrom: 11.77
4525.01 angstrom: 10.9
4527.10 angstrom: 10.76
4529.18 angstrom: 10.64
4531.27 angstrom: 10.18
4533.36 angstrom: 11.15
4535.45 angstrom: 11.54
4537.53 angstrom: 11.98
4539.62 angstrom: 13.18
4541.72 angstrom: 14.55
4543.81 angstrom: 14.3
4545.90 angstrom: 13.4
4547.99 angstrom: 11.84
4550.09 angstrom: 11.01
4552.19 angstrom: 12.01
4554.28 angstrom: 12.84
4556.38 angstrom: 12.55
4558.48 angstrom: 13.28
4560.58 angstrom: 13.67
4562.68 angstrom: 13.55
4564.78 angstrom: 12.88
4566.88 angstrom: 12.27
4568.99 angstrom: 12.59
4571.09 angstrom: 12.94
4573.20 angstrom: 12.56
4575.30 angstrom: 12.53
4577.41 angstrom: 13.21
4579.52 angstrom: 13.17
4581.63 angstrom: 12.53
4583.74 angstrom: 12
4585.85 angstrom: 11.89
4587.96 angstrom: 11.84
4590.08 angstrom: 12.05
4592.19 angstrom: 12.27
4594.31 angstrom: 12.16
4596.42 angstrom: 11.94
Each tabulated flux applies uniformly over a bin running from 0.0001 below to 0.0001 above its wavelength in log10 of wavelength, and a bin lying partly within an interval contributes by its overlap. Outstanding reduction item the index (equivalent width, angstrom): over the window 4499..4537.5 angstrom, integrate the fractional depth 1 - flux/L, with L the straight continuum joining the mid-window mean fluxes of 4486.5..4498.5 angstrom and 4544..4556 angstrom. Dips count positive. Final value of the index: 0.8 angstrom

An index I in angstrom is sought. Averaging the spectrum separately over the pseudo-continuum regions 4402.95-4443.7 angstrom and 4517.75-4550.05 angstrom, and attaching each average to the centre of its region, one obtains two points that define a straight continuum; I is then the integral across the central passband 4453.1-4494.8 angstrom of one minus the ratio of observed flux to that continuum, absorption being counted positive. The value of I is -1.4 angstrom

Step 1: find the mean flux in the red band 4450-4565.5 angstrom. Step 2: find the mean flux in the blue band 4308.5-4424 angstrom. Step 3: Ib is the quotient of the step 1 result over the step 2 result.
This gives 1.2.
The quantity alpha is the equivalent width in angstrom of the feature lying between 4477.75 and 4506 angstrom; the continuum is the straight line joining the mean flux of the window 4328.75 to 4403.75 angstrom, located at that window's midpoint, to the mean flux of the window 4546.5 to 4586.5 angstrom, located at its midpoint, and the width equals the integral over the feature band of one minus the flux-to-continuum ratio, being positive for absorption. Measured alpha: -2.6 angstrom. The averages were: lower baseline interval 9.81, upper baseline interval 12.6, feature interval 12.6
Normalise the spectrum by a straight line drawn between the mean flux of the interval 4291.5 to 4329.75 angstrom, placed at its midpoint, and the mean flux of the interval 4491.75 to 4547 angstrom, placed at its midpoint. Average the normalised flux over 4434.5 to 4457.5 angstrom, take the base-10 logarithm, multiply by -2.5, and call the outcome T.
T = 0.02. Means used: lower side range 8.52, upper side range 12.5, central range 10.9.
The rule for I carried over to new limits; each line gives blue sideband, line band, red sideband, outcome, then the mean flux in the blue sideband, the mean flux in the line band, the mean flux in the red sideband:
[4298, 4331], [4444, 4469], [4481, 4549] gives 0.1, 8.63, 11.3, 12.5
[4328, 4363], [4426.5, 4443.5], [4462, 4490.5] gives 0.4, 9.59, 11.1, 12.2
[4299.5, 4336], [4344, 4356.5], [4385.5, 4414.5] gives 0.3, 8.84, 9.1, 10.2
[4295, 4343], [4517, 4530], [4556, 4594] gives 0.5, 8.74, 11.4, 12.6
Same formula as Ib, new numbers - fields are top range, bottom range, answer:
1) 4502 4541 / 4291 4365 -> 1.35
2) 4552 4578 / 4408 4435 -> 1.14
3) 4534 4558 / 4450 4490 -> 1.09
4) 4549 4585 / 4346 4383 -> 1.27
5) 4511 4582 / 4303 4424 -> 1.29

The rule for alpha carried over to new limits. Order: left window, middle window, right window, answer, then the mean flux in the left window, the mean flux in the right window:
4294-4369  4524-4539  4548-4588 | 1.2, 9.18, 12.6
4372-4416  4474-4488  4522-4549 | -1.2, 9.82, 12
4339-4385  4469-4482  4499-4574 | 0.0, 9.69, 12.5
